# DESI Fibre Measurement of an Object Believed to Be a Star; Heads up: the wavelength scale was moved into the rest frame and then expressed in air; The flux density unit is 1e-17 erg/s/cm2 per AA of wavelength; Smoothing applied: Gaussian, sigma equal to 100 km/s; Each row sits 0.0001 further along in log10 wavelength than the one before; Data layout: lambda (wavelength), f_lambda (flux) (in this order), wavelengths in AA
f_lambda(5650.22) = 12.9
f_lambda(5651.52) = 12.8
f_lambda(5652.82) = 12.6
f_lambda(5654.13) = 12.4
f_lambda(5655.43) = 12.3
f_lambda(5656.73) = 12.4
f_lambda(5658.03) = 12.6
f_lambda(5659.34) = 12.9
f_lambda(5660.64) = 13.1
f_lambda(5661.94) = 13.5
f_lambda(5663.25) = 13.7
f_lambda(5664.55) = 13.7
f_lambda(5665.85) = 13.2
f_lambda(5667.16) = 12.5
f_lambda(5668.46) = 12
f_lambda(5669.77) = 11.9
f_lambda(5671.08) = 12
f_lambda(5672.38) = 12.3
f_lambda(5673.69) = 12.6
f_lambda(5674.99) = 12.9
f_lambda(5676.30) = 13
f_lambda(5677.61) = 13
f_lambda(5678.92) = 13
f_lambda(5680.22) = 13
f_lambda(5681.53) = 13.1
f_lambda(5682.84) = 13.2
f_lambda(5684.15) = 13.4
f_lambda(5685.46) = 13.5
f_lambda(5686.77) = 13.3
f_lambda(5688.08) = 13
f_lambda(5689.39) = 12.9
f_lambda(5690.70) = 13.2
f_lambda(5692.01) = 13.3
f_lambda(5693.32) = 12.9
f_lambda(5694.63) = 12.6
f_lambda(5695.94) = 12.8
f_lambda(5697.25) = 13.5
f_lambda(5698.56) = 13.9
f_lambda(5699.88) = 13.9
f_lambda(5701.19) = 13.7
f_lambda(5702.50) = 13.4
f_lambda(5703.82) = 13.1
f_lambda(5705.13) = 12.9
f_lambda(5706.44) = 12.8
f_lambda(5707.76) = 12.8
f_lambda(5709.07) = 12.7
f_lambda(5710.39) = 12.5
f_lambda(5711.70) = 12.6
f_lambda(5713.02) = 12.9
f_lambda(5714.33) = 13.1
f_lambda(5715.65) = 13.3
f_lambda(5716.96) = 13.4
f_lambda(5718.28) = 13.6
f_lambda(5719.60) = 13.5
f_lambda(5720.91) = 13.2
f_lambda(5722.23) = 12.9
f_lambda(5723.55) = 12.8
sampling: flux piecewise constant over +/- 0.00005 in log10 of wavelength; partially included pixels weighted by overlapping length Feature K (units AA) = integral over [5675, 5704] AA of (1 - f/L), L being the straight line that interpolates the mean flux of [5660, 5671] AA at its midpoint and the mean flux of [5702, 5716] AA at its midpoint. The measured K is -0.7 AA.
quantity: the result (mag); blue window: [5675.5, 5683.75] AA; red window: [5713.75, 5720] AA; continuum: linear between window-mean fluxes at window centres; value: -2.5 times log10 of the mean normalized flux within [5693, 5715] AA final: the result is 0.02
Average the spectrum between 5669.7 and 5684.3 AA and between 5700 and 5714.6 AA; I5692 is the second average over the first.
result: 1.02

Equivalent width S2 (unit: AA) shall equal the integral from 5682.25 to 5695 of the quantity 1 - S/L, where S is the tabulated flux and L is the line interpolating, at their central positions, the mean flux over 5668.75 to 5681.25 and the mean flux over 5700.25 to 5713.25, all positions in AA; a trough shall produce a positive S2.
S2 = -0.4 AA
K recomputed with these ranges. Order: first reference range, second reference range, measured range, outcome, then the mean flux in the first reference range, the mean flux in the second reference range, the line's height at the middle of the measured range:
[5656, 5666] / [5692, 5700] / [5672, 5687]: 0.2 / 13.1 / 13.2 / 13.2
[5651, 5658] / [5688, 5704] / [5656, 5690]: -0.2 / 12.5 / 13.3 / 12.8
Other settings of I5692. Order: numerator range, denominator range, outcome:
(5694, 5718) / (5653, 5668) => 1.02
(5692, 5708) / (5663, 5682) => 1.03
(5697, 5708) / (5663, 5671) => 1.05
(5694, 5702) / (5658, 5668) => 1.02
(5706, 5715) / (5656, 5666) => 0.97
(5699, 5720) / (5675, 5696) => 1.00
